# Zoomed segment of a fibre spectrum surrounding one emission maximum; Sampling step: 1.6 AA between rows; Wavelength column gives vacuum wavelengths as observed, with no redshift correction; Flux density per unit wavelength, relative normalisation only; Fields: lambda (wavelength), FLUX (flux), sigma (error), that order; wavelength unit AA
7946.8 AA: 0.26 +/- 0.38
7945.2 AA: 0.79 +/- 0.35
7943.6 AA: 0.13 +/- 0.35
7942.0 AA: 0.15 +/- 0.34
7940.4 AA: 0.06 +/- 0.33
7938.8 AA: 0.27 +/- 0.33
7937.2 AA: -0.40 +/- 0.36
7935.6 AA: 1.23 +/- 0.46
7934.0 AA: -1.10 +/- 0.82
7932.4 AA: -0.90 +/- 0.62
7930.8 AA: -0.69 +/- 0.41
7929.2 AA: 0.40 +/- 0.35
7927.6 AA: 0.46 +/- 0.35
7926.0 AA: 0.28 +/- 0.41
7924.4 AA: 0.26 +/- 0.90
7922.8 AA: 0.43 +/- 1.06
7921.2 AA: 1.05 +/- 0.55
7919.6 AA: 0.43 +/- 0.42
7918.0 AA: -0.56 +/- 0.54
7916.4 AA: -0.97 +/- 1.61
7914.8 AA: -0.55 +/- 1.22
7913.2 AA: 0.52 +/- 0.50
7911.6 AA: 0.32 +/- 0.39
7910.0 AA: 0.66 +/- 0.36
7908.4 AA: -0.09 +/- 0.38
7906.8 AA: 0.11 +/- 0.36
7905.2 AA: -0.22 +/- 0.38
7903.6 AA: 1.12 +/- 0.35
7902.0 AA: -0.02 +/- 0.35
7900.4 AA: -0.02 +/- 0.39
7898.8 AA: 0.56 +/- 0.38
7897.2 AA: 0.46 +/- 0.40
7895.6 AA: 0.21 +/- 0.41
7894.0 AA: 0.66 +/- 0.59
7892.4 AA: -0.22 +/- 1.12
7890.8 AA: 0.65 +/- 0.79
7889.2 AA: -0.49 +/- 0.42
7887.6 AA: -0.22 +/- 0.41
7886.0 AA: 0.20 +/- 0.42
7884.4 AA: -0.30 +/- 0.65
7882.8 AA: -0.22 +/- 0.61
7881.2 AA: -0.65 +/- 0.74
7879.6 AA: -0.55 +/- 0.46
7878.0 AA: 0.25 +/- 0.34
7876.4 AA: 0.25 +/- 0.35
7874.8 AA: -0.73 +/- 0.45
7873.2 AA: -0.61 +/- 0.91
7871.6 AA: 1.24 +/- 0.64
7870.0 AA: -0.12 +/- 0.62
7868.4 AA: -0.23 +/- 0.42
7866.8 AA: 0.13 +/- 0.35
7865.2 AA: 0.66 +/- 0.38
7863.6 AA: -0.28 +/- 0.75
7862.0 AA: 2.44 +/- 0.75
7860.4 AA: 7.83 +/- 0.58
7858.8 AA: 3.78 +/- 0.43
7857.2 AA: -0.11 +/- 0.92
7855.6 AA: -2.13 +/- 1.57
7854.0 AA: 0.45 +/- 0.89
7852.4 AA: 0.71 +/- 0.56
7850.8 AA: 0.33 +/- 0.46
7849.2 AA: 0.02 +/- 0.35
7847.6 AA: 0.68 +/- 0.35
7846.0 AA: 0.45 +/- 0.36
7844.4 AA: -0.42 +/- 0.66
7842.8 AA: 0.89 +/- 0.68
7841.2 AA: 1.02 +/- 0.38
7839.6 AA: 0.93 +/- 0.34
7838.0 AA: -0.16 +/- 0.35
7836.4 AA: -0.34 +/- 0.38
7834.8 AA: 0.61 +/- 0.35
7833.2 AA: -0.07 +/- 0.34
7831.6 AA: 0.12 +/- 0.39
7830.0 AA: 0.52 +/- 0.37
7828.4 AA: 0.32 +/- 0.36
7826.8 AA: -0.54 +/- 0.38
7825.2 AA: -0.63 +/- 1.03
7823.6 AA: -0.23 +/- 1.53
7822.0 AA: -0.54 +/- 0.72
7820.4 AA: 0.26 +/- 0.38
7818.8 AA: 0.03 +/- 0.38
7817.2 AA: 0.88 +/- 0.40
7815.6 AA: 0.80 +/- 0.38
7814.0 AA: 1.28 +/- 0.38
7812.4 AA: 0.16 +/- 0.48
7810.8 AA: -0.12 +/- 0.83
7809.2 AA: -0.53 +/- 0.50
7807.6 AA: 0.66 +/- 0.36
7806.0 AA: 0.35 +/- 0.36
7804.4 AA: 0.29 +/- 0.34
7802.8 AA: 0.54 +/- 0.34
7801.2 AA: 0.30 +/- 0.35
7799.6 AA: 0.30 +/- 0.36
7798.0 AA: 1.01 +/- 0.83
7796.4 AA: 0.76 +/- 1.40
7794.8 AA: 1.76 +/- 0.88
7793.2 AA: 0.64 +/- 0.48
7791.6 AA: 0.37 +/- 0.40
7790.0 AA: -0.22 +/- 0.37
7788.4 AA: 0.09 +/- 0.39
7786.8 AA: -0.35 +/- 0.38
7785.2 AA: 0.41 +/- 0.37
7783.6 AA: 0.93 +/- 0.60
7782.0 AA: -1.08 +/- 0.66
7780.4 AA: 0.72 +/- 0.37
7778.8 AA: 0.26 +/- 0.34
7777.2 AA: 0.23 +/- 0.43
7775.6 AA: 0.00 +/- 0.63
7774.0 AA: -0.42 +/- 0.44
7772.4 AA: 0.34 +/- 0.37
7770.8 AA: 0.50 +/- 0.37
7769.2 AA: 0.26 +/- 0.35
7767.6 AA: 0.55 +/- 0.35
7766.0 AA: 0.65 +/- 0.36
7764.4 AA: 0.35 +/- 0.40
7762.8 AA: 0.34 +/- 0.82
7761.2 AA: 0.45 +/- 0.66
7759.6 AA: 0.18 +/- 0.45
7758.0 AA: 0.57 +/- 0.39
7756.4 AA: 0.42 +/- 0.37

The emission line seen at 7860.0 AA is Halpha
